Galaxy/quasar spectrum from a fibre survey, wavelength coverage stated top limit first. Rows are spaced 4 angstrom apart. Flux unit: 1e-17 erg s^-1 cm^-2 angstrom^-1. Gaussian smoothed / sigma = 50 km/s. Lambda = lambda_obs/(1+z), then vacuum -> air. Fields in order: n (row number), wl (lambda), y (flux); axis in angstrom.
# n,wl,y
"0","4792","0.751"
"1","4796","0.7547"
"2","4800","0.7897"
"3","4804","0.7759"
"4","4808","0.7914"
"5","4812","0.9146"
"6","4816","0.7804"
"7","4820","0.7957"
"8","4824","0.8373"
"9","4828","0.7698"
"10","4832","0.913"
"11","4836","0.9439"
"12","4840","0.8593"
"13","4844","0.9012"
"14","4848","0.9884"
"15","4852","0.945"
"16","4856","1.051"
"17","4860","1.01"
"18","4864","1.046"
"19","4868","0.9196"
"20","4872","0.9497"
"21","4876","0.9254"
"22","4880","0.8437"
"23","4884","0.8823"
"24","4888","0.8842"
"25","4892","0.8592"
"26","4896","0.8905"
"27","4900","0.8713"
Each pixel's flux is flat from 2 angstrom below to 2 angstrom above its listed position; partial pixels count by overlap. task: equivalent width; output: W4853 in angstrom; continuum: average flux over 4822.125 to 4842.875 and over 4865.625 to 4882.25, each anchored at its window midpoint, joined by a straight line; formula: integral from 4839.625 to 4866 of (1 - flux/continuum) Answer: -2.6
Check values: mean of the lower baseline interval 0.866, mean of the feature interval 0.978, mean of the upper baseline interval 0.912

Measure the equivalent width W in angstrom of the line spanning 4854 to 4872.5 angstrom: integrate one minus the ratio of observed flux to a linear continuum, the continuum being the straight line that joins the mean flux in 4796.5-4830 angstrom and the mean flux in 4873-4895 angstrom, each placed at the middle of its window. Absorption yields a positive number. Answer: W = -3.0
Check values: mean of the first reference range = 0.805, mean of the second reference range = 0.883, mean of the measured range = 0.999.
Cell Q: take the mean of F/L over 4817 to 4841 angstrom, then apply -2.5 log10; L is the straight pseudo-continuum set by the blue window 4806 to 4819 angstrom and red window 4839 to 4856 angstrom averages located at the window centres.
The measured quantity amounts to 0.040 mag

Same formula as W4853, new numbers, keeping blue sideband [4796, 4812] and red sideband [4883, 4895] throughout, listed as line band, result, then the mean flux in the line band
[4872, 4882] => -0.4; 0.898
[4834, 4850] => -1.7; 0.923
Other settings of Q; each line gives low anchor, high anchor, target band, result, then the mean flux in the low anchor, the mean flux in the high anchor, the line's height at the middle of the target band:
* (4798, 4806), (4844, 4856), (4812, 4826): 0.04 mag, 0.783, 0.97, 0.849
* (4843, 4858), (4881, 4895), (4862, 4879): -0.04 mag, 0.976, 0.874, 0.922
